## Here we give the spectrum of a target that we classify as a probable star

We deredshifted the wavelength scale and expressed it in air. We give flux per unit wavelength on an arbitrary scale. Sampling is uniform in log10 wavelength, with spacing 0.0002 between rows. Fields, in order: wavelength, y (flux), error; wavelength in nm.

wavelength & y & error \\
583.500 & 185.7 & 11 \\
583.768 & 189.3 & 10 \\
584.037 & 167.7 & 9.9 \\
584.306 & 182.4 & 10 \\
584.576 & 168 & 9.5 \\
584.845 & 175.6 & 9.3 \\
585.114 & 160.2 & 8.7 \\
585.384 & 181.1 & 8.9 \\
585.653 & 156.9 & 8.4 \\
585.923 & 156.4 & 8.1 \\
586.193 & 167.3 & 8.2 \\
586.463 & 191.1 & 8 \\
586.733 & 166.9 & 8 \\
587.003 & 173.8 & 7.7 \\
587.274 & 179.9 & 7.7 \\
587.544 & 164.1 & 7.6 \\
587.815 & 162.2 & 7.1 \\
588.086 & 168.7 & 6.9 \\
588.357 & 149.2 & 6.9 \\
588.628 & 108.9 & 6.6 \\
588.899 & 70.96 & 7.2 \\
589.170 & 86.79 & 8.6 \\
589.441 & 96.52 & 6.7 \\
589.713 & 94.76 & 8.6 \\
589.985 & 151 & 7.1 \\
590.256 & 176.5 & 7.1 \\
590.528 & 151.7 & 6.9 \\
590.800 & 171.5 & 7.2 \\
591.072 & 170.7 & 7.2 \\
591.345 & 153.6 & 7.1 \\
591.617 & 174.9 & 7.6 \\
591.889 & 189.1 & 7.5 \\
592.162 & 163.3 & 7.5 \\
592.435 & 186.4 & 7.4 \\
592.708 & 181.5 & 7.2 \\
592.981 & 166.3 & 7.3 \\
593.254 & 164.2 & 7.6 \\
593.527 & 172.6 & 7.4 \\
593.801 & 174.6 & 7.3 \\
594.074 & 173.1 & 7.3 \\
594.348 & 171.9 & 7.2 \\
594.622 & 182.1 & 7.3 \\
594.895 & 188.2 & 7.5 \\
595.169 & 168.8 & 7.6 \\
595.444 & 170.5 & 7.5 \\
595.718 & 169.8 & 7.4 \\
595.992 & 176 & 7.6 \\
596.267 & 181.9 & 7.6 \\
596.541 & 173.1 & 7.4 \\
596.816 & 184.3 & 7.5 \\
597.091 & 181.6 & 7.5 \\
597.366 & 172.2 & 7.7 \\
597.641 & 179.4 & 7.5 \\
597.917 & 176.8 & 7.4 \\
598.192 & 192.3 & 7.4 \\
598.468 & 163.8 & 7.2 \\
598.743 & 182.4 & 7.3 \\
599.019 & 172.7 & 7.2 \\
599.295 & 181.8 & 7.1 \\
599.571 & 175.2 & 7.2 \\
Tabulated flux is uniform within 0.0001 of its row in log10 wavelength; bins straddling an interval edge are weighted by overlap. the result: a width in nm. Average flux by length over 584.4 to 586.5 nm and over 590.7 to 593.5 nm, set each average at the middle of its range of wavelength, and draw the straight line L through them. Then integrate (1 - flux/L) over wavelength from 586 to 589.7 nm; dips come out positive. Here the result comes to 0.573 nm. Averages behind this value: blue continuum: 169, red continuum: 172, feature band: 144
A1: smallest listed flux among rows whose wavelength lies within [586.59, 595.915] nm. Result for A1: 70.96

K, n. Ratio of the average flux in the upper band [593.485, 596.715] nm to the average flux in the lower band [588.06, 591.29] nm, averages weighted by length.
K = 1.32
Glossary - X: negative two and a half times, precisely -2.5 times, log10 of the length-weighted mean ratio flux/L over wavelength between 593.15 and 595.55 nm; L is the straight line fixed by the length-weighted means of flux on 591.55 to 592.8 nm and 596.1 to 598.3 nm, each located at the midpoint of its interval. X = 0.03 mag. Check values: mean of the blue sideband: 179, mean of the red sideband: 180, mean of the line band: 174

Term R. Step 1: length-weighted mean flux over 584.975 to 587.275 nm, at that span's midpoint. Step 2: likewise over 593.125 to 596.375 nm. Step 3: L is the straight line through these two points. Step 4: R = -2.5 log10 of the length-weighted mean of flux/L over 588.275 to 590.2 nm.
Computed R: 0.482 mag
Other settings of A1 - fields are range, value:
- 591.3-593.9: 153.6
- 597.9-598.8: 163.8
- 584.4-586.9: 156.4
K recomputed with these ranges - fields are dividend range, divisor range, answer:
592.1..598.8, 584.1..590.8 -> 1.16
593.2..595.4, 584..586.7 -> 1.02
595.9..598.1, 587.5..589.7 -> 1.46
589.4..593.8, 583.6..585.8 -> 0.94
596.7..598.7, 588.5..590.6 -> 1.54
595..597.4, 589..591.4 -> 1.27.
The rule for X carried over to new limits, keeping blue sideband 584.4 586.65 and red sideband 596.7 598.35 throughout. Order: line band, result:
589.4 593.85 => 0.08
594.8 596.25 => 0.03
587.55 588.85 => 0.20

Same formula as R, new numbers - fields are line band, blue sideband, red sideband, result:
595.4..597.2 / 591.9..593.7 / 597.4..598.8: 0.00 mag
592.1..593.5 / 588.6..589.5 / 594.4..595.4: -0.19 mag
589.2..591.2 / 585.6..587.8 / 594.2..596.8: 0.21 mag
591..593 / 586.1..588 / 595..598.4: 0.01 mag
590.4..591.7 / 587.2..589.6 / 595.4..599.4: -0.14 mag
